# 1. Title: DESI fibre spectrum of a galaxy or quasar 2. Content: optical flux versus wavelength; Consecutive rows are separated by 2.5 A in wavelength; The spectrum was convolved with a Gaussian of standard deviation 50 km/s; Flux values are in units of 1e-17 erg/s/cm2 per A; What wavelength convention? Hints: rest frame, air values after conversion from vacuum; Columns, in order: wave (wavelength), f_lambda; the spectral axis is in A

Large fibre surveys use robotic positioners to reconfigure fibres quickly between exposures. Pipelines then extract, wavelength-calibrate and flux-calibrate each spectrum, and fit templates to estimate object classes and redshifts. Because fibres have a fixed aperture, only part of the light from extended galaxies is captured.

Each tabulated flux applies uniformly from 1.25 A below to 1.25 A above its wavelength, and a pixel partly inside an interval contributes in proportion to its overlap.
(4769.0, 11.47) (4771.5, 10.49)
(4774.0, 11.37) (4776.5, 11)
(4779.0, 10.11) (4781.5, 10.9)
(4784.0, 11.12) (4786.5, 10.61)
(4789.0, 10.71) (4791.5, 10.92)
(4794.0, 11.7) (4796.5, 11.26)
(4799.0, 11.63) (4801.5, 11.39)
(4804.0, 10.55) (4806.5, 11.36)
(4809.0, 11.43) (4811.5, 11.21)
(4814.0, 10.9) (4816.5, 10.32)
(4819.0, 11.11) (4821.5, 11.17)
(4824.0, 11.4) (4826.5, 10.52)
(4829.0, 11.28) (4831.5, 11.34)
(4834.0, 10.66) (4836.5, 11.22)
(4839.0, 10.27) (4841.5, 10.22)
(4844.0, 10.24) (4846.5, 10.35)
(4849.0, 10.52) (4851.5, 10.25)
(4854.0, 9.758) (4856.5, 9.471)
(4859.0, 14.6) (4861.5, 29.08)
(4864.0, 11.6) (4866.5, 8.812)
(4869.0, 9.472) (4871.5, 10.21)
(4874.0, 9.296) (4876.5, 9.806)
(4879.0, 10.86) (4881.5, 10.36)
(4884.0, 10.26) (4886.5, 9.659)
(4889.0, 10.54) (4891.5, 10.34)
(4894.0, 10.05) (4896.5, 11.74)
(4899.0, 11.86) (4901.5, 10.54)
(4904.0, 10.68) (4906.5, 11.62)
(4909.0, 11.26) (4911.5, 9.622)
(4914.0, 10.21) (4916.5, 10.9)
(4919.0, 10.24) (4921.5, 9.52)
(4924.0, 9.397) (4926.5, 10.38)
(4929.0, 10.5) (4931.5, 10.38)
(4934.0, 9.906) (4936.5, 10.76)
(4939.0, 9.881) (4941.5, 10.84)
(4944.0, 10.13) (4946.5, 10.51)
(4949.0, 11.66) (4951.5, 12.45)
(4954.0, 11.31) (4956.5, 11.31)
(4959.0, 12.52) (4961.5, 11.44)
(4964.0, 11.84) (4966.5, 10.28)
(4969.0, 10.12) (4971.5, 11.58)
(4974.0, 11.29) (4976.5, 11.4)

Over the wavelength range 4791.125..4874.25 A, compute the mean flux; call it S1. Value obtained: 11.4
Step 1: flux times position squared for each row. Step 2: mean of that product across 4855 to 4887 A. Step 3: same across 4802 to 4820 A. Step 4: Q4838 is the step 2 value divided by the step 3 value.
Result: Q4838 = 1.10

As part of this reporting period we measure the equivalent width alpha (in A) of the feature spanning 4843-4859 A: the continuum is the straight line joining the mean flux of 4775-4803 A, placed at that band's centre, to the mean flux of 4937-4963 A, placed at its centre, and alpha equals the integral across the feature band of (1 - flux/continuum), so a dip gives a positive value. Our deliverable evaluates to 0.9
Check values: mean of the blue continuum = 11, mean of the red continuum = 11.2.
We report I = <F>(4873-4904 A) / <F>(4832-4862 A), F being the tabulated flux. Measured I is 0.89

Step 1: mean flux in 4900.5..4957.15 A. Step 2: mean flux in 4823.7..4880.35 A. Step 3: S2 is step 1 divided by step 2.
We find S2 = 0.93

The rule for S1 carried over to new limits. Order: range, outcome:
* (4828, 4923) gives 11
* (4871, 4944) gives 10.4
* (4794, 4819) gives 11.1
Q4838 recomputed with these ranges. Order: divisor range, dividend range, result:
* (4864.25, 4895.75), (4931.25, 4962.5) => 1.13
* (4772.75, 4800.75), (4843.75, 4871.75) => 1.13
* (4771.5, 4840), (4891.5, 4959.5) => 1.02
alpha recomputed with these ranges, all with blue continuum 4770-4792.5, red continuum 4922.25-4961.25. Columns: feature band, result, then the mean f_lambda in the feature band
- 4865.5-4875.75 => 1.3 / 9.48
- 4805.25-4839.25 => -0.7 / 11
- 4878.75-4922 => 0.9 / 10.6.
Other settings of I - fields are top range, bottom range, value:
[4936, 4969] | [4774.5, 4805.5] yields 1.01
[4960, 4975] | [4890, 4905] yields 1.02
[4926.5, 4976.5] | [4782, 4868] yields 0.96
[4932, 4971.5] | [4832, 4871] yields 0.94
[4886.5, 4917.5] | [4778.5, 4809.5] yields 0.97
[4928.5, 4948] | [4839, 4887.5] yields 0.92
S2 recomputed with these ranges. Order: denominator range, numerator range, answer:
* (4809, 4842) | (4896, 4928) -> 0.97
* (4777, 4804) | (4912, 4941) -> 0.93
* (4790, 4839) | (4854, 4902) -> 1.03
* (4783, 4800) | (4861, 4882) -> 1.04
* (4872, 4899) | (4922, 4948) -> 0.99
